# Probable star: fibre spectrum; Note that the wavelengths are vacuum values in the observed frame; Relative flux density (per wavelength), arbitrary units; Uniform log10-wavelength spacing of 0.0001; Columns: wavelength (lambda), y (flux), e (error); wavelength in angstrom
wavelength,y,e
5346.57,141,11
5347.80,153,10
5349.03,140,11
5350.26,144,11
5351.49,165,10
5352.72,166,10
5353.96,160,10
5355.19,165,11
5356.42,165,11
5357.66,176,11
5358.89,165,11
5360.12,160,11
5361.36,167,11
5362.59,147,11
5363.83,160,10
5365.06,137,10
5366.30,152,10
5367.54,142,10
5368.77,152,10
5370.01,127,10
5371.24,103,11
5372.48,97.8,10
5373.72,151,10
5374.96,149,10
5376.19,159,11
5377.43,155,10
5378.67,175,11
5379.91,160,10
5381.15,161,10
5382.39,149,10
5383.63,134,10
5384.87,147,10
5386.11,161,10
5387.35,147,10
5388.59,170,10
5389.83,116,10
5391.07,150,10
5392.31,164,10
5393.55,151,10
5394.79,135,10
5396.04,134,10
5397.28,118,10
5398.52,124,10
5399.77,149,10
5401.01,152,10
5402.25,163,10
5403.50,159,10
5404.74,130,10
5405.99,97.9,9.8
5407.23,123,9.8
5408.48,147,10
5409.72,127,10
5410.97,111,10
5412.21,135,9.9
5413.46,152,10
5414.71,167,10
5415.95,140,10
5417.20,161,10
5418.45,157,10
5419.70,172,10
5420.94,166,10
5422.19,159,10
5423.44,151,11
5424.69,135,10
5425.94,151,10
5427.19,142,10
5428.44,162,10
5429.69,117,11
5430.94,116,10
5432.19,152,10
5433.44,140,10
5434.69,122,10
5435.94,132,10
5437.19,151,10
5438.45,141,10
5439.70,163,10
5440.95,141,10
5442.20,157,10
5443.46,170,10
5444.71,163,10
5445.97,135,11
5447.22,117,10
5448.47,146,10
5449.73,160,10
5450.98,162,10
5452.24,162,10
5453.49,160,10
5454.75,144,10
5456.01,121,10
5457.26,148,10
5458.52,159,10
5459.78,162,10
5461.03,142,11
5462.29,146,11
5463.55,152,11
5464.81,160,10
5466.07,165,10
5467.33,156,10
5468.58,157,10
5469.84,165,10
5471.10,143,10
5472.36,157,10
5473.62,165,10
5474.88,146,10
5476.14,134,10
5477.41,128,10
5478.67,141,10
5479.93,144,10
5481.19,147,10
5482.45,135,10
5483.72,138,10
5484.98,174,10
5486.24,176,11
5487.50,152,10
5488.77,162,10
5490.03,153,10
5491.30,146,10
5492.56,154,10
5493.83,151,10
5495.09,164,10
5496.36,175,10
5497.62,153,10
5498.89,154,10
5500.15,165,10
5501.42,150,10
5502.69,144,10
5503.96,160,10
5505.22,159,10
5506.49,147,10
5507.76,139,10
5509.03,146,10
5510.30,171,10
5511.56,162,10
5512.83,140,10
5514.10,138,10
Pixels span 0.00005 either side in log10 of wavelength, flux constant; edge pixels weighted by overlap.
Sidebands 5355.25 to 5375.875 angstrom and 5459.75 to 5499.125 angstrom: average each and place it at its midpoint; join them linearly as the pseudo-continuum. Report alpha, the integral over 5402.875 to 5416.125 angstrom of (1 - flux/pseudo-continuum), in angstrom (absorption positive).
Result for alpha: 1.3 angstrom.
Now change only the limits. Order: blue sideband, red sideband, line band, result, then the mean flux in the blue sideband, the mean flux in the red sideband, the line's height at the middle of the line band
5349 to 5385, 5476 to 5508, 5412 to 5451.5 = 0.9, 151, 152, 152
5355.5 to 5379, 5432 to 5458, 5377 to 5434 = 1.1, 149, 147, 148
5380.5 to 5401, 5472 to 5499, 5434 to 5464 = 0.2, 145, 152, 149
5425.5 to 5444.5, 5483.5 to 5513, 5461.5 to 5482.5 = 0.2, 144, 156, 151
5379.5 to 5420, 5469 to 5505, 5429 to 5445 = 0.5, 144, 153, 148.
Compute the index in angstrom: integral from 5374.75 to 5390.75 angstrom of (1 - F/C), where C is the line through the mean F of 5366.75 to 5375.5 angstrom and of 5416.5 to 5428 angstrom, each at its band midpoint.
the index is -1.82 angstrom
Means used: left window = 132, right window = 155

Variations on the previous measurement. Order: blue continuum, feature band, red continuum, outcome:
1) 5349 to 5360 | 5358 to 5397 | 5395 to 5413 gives 0.3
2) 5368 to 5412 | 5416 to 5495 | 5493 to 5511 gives -0.1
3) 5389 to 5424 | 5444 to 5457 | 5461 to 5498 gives 0.2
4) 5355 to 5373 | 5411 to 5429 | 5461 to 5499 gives -0.2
